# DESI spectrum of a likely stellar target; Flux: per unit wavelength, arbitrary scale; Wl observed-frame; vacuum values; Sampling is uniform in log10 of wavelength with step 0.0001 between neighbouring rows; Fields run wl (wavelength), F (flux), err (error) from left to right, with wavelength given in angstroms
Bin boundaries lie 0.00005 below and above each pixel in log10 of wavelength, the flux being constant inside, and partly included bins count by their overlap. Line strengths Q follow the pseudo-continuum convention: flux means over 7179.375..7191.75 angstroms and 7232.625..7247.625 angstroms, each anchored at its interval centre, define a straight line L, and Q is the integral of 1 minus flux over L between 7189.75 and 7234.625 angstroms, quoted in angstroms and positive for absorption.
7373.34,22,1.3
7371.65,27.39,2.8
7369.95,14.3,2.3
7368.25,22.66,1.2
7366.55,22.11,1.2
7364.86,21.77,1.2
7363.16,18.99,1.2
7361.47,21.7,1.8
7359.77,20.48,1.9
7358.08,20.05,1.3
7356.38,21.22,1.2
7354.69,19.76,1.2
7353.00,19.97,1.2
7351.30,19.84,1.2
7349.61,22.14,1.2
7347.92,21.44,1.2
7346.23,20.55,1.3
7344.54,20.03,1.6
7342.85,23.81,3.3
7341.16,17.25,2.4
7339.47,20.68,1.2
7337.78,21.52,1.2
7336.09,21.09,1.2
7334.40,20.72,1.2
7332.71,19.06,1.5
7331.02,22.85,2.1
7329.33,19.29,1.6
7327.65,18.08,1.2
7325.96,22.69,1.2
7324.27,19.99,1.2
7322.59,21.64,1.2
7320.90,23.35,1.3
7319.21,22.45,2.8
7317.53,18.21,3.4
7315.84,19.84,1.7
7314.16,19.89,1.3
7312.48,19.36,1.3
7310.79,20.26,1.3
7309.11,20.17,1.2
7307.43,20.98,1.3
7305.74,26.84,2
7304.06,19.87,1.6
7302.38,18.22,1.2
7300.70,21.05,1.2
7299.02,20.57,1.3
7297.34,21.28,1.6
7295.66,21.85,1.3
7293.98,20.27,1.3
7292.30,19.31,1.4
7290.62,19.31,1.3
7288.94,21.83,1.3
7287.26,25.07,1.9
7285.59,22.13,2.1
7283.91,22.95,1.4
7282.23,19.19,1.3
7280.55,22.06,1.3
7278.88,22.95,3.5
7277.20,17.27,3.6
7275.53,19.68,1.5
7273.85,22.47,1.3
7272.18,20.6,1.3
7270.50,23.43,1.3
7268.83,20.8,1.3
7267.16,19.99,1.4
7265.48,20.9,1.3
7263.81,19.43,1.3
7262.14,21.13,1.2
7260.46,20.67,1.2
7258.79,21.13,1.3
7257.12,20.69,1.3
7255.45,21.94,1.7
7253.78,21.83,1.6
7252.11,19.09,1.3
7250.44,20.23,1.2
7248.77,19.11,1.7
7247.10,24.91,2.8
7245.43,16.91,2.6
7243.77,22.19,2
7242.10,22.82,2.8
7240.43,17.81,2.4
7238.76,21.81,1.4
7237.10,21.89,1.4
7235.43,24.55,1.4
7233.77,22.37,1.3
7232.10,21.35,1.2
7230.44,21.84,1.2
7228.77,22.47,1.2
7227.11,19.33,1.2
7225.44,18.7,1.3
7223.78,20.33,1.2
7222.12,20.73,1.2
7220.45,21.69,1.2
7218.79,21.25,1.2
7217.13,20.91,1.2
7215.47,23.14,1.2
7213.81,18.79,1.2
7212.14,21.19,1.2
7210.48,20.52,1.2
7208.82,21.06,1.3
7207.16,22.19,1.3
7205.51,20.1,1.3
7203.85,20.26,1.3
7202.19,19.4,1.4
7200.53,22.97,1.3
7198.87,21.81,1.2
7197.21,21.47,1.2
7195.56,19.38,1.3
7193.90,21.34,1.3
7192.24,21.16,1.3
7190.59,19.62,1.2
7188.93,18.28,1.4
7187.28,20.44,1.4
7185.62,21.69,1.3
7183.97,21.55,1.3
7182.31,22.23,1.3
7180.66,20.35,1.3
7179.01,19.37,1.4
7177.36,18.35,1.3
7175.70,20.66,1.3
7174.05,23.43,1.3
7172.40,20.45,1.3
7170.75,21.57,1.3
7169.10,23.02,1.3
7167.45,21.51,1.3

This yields 0.31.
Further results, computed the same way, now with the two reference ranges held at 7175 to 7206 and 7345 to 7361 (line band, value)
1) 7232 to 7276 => -1.1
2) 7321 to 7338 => -0.1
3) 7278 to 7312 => -1.1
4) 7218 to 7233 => -0.2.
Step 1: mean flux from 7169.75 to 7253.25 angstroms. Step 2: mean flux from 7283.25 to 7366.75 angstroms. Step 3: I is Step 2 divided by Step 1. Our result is 1.0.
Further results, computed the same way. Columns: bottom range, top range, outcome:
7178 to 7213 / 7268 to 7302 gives 1.02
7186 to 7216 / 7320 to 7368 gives 1.00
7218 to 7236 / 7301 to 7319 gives 0.96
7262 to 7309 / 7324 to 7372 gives 0.98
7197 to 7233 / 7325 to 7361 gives 0.98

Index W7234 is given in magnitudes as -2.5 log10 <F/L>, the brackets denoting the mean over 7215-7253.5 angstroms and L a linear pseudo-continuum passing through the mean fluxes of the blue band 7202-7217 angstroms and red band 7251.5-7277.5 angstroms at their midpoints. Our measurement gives -0.02 mag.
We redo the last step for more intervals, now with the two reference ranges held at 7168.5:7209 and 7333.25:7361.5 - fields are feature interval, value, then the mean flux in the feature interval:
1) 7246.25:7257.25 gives -0.02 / 21.1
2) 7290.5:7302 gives 0.01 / 20.5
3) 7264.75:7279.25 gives 0.00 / 20.8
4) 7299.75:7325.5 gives -0.01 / 20.8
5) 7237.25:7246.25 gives 0.02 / 20.4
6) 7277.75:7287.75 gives -0.07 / 22.2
